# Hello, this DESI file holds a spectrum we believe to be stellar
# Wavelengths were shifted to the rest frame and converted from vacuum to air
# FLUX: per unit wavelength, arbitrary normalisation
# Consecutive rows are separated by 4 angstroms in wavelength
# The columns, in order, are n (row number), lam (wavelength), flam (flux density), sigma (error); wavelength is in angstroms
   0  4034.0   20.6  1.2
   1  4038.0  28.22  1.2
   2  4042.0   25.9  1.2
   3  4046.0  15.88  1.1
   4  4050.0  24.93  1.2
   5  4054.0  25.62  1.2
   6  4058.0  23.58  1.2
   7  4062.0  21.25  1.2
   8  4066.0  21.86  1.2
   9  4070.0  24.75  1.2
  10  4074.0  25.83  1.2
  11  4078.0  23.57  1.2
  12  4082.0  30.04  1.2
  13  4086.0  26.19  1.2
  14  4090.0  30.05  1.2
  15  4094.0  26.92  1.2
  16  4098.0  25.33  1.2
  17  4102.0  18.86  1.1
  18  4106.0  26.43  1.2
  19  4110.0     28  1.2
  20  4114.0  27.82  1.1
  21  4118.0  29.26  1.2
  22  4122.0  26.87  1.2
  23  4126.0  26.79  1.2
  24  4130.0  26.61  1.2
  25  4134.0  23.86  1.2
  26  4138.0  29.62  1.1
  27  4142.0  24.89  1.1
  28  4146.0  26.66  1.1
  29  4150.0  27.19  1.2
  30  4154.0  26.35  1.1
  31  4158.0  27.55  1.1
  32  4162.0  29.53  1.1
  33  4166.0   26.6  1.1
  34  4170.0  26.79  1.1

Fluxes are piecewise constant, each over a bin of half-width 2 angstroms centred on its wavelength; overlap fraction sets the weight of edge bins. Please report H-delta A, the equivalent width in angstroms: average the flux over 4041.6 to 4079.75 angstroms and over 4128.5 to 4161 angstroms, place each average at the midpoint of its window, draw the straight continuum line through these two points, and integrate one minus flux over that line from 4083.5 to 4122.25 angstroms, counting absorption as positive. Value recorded -2.6 angstroms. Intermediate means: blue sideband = 23.2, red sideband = 26.7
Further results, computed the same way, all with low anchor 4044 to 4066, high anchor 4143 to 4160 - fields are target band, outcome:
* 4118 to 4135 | -0.6 angstroms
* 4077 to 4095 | -3.0 angstroms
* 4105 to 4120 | -1.8 angstroms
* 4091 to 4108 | -0.3 angstroms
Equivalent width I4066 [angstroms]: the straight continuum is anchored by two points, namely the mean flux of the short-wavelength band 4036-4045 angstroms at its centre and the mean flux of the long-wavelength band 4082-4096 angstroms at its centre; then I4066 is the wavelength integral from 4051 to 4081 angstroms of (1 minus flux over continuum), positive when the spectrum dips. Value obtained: 3.3 angstroms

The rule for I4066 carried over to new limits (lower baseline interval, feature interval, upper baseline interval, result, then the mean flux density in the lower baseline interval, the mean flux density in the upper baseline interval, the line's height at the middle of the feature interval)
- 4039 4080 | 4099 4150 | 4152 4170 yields -0.64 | 23.4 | 27.4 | 26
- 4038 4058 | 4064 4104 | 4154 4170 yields -0.75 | 23.6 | 27.6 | 24.9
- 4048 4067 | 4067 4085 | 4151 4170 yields -1.18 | 23.5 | 27.4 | 24.2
